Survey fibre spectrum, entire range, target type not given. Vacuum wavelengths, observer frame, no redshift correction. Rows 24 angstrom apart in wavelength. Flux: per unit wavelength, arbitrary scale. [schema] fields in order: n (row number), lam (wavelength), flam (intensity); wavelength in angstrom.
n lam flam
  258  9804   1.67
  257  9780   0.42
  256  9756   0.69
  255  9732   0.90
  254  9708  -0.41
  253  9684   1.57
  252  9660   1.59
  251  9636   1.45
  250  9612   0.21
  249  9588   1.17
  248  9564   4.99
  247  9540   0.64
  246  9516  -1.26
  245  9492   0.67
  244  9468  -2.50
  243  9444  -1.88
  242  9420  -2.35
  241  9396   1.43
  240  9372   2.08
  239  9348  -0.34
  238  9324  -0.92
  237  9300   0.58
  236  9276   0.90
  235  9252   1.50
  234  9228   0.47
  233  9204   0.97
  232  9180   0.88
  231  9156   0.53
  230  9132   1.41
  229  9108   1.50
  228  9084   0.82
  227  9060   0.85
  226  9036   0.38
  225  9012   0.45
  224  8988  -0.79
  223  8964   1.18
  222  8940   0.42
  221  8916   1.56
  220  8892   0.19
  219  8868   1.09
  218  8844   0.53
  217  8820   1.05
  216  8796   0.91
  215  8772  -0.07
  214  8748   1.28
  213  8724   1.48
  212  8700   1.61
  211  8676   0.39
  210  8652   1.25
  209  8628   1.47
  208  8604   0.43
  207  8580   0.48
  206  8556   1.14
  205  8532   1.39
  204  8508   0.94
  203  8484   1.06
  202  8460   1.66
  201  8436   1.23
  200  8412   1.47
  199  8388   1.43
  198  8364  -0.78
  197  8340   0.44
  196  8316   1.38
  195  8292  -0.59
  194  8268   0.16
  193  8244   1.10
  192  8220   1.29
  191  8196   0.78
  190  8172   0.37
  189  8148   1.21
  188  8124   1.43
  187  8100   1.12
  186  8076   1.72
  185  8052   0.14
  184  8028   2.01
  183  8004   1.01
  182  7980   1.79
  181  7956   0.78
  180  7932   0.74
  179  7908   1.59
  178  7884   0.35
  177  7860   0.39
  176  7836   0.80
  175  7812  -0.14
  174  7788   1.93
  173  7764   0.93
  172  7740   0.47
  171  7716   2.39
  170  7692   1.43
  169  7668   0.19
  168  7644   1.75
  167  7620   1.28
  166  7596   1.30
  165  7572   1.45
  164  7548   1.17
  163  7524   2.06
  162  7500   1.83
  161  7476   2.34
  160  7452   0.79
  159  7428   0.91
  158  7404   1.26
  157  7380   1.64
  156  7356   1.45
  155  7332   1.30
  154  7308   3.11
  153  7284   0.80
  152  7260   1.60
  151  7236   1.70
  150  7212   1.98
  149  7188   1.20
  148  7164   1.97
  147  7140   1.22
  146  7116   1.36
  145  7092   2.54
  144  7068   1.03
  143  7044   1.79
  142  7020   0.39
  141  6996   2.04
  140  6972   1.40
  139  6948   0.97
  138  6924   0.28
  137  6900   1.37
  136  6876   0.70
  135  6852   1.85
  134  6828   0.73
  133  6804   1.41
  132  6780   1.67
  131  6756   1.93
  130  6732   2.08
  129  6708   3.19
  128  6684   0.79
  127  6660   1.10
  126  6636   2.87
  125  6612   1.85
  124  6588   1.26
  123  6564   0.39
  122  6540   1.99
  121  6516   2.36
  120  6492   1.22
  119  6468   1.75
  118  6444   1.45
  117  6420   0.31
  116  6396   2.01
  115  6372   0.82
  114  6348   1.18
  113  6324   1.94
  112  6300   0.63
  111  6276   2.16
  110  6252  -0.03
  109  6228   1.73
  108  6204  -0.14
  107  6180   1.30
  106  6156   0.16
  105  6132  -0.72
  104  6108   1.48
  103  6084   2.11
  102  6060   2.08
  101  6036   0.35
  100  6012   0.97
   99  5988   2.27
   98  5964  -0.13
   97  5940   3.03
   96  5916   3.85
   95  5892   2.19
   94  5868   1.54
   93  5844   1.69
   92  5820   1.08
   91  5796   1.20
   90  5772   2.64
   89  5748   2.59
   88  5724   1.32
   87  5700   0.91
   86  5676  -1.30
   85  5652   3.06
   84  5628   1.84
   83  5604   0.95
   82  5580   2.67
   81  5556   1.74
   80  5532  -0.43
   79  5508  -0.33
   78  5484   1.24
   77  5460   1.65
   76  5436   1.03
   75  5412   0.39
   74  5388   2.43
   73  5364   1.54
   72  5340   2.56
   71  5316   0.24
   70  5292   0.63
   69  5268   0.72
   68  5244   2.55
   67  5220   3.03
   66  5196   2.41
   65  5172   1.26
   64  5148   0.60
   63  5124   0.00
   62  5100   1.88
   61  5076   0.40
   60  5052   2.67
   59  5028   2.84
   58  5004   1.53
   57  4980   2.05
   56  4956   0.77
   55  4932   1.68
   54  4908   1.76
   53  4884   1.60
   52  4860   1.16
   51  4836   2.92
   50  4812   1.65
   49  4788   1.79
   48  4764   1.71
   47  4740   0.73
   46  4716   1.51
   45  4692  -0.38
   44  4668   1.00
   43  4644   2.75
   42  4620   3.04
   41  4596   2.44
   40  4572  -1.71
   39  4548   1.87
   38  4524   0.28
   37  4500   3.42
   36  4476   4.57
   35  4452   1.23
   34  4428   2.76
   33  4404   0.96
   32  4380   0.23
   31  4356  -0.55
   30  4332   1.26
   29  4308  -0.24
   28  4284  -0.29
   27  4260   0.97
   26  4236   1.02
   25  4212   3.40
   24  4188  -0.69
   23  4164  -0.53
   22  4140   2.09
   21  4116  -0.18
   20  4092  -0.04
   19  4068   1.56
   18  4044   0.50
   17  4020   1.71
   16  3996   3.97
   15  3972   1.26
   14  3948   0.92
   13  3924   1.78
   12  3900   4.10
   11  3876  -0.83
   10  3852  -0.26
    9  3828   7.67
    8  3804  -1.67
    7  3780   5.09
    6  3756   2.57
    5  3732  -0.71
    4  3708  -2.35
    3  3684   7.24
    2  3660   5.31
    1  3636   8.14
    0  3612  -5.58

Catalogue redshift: 0.74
